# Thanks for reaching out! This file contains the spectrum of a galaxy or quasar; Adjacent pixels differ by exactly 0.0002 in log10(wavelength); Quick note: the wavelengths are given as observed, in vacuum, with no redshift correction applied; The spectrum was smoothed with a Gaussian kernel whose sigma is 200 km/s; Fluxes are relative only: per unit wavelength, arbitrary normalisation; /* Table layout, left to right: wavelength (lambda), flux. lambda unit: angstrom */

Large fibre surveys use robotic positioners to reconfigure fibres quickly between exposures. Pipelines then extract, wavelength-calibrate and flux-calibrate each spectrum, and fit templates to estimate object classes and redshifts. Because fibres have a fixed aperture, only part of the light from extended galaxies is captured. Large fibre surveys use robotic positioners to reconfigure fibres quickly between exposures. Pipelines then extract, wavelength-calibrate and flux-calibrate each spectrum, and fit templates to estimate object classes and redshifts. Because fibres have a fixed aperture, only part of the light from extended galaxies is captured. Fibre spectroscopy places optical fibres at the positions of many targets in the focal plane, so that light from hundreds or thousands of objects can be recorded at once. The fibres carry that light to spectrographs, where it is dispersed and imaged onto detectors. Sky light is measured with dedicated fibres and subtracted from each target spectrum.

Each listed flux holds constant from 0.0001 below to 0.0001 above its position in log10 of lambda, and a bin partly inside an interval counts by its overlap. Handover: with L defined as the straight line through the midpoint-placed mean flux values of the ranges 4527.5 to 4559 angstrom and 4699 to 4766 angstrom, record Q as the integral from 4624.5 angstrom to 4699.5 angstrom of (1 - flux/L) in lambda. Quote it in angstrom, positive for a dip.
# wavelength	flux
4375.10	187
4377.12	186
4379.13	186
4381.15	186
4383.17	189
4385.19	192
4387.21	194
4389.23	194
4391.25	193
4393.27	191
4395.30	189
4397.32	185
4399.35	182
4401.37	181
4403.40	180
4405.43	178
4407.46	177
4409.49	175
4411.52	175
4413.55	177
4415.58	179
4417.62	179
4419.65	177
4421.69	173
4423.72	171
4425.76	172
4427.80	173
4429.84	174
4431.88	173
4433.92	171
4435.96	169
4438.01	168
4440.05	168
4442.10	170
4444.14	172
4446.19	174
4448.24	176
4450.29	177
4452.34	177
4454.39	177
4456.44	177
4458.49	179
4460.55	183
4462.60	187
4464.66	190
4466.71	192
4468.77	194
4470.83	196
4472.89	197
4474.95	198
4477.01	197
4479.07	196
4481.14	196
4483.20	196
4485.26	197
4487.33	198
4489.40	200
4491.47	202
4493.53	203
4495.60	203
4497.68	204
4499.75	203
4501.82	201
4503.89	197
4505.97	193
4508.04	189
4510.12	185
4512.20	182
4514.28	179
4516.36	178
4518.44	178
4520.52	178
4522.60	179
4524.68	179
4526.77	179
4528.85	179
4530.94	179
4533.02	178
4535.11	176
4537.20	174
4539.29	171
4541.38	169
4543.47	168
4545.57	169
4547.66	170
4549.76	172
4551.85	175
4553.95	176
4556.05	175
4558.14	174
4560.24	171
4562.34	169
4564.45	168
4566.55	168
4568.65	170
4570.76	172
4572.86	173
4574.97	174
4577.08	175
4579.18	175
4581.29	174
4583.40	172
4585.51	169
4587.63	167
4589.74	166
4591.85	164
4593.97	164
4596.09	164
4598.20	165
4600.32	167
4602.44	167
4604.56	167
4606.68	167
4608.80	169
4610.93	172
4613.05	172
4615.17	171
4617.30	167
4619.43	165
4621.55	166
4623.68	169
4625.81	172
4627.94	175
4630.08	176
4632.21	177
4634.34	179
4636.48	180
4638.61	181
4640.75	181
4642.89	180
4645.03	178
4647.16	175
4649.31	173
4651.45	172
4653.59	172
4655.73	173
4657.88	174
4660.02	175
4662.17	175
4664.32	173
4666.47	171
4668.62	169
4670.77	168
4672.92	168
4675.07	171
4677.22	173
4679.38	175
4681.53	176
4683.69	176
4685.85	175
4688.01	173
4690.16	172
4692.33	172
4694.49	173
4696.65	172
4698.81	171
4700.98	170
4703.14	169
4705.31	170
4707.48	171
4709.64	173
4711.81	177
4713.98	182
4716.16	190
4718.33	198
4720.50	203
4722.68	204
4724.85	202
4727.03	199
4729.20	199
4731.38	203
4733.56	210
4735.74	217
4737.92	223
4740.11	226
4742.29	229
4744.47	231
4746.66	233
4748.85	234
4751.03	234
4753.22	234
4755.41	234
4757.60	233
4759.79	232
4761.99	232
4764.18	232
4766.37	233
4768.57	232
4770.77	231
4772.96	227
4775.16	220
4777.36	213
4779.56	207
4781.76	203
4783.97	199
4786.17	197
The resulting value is 8.1 angstrom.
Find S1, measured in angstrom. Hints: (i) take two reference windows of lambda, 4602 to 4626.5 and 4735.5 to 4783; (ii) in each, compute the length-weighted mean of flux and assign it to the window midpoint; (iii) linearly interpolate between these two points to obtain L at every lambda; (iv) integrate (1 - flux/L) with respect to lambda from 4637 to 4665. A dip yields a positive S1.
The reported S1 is 1.2 angstrom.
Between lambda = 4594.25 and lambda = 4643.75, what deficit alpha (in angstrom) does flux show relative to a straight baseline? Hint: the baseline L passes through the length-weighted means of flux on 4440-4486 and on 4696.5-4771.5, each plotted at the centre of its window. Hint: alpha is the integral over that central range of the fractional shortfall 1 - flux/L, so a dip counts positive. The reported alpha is 6.8 angstrom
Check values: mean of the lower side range 186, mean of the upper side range 209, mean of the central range 172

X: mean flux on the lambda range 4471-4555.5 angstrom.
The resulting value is 186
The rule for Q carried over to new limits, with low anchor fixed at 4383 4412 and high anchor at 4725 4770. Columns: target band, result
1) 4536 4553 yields 2.6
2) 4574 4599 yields 4.5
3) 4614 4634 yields 3.7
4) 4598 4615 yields 3.3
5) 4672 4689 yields 3.4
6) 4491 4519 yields 0.6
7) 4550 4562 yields 1.7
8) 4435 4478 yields 2.2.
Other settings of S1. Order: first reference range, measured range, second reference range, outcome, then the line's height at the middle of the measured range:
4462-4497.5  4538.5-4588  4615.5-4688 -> 3.7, 186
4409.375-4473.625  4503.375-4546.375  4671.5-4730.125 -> -0.1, 178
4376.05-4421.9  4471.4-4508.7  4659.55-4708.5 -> -3.8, 180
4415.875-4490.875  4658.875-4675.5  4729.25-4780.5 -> 3.3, 213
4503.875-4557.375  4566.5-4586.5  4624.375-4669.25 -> 0.5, 177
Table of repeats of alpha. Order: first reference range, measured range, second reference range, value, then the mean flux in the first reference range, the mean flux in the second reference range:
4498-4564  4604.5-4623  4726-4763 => 2.6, 179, 224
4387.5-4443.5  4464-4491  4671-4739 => -2.6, 178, 184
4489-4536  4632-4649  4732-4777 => 2.5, 188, 228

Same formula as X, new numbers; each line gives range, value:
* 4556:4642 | 171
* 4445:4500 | 191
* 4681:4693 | 174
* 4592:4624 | 167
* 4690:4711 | 171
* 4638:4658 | 176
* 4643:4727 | 177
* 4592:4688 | 172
